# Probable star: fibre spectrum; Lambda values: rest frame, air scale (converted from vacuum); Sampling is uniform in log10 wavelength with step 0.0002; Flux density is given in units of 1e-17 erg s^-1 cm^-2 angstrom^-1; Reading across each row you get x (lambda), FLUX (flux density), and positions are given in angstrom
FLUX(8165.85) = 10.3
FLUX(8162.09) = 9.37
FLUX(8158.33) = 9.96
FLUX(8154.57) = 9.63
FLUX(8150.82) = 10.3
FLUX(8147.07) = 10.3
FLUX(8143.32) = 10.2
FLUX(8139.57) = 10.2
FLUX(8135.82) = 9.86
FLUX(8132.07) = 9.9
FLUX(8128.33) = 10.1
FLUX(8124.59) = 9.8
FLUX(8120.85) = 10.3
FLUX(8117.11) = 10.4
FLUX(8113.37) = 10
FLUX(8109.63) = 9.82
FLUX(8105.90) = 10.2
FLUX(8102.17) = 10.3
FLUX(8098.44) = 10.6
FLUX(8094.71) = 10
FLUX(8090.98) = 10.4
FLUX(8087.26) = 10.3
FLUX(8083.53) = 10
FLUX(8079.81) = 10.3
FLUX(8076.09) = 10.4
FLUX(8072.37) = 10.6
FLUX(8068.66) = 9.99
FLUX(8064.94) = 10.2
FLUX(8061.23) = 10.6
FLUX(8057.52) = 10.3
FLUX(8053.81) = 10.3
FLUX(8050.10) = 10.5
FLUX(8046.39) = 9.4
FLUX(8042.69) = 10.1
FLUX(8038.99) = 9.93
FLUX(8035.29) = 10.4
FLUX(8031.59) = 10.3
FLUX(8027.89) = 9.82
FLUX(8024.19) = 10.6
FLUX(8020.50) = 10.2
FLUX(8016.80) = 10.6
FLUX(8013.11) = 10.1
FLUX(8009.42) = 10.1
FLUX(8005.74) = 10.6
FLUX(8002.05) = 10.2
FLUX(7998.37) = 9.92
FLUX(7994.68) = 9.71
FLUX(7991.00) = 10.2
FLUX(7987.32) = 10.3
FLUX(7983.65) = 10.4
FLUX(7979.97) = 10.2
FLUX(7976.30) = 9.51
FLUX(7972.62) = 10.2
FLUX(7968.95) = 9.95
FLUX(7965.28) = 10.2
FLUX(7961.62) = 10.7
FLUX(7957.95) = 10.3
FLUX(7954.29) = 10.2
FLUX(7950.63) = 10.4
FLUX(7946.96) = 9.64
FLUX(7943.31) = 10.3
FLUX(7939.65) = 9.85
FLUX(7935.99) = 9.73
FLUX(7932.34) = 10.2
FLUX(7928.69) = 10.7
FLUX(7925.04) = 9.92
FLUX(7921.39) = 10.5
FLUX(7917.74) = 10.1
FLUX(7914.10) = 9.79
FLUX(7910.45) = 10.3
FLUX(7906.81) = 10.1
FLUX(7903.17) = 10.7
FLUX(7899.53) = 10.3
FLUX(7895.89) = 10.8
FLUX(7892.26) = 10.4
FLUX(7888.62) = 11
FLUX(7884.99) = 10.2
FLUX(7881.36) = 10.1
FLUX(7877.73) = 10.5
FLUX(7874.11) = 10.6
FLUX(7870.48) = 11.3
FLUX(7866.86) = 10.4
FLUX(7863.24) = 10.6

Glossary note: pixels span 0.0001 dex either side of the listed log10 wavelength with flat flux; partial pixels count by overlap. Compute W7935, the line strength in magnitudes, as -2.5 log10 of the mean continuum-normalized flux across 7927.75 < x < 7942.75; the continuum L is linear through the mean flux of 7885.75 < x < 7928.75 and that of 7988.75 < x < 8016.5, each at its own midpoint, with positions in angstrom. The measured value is 0.021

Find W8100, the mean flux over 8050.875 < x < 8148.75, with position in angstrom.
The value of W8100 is 10.2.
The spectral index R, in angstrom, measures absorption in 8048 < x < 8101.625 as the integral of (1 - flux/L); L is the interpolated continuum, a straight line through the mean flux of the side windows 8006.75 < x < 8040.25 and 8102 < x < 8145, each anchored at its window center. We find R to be -0.83 angstrom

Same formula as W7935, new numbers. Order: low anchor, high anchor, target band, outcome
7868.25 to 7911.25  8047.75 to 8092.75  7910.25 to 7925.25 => 0.04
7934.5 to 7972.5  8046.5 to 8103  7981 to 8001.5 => 0.01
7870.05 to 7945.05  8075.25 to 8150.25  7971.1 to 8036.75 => 0.01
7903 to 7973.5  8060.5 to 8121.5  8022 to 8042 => 0.00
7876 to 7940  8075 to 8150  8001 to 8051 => 0.00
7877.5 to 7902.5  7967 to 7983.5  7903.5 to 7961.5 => 0.01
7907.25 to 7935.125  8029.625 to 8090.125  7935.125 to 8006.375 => 0.01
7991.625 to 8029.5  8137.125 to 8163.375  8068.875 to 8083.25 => -0.03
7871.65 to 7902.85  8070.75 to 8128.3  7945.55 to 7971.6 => 0.02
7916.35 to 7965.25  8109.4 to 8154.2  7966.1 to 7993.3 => 0.01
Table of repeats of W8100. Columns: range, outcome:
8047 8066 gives 10.3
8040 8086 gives 10.2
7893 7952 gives 10.2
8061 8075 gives 10.3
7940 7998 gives 10.1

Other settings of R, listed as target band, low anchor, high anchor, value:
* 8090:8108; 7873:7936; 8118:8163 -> -0.38 angstrom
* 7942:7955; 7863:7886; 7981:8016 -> 0.26 angstrom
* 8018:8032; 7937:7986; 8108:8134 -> -0.19 angstrom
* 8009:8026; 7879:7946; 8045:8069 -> -0.19 angstrom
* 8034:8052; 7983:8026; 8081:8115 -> 0.28 angstrom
